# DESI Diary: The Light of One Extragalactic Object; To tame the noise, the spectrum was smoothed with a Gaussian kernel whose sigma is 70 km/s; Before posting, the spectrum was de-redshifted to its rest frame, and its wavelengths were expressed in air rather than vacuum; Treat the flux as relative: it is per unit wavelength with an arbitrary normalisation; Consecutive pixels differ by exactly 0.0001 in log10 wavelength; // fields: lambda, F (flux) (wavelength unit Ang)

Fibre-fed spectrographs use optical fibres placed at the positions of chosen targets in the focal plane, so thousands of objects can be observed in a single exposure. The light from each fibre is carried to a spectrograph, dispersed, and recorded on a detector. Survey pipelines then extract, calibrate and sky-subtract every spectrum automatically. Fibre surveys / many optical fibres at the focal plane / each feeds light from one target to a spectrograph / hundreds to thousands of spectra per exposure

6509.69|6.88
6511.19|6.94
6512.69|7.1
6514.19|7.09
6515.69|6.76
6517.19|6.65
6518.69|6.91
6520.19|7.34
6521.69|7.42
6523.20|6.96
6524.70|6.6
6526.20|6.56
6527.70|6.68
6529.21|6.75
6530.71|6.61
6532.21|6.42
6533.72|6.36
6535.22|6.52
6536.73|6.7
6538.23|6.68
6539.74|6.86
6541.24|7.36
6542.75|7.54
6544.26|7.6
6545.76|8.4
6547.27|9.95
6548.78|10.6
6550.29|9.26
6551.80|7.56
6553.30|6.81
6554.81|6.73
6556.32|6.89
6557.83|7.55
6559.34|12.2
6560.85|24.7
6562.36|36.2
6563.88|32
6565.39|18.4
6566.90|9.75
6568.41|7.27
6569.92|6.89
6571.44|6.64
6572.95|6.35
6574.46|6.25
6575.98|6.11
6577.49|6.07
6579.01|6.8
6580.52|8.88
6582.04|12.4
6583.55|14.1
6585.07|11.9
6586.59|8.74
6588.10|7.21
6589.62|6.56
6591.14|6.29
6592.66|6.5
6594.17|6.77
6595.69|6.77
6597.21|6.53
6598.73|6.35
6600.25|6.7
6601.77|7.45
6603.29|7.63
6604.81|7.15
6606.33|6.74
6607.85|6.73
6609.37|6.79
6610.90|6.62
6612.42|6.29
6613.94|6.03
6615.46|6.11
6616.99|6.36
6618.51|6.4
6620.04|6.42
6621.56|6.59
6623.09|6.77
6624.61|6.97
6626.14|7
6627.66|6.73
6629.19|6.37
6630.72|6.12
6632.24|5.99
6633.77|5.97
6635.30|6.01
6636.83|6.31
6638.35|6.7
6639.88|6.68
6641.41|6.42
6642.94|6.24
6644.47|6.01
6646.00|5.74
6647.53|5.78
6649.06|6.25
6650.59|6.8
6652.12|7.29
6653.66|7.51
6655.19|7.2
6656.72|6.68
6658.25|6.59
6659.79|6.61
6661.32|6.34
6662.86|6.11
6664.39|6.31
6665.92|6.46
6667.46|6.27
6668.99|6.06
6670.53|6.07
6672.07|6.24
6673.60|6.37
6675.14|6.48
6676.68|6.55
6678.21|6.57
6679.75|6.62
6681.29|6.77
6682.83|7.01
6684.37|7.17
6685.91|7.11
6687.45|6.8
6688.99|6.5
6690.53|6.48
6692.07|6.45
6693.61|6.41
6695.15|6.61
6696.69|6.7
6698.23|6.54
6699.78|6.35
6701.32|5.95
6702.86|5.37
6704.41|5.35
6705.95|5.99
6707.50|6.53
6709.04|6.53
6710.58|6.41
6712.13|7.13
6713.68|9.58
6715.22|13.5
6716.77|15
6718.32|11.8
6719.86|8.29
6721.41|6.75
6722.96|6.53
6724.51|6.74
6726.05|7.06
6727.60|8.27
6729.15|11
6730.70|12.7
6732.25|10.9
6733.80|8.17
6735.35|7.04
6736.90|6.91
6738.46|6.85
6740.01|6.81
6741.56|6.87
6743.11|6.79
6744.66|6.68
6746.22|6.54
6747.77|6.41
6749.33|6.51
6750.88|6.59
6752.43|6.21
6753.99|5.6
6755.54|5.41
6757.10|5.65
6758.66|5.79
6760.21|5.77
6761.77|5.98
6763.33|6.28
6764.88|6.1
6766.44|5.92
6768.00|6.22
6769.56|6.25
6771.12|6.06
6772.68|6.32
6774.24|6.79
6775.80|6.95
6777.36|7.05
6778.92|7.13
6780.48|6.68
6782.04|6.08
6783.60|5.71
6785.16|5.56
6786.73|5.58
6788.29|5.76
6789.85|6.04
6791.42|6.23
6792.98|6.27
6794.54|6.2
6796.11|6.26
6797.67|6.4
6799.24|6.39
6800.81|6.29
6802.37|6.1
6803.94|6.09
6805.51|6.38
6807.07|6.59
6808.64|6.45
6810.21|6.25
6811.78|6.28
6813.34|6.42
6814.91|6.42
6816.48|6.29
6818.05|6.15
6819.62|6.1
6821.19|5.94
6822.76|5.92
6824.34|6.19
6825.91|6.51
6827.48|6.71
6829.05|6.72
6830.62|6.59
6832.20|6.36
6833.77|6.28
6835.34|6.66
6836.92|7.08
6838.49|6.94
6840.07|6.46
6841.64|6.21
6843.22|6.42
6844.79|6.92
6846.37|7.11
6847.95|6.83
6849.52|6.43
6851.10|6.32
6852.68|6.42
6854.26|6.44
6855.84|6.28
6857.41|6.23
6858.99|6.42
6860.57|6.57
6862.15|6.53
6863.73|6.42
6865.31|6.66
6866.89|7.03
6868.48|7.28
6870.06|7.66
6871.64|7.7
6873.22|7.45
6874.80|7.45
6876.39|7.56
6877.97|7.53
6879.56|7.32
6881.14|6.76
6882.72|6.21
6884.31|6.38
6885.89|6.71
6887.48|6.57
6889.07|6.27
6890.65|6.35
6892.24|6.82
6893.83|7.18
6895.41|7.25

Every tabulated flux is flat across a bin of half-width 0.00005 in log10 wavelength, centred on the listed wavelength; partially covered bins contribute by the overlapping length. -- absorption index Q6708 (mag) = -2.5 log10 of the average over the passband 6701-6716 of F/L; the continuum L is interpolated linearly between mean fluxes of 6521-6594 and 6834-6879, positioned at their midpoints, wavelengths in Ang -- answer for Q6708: 0.11 mag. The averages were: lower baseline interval 9.39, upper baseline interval 6.82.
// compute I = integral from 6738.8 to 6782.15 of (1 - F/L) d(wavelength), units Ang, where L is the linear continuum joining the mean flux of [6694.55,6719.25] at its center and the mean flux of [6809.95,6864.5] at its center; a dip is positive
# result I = 5.5 Ang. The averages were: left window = 7.85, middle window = 6.35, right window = 6.45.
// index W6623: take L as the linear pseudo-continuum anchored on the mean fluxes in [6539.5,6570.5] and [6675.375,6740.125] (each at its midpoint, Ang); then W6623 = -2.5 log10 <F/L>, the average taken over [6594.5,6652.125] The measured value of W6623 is 0.47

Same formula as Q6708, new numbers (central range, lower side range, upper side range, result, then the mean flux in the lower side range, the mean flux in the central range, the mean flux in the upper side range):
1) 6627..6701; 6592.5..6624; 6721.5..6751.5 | 0.10 mag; 6.66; 6.48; 7.64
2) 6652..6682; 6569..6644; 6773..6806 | 0.04 mag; 7.02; 6.54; 6.28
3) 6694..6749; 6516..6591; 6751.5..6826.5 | -0.10 mag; 9.34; 7.77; 6.19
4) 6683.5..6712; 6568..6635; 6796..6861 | 0.07 mag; 7.11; 6.42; 6.43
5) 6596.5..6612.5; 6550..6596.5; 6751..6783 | 0.40 mag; 10.5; 6.84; 6.22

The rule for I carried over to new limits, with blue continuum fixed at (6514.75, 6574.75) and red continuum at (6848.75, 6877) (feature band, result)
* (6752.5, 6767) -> 3.45 Ang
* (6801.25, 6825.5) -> 3.32 Ang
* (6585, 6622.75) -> 8.94 Ang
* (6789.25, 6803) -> 2.10 Ang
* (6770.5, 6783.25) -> 1.57 Ang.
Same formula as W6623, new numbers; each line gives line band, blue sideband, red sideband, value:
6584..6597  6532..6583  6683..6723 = 0.233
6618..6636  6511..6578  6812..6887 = 0.299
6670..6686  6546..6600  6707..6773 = 0.269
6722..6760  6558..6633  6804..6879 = 0.054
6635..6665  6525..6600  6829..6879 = 0.298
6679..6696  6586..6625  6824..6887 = 0.003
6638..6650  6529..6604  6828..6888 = 0.358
